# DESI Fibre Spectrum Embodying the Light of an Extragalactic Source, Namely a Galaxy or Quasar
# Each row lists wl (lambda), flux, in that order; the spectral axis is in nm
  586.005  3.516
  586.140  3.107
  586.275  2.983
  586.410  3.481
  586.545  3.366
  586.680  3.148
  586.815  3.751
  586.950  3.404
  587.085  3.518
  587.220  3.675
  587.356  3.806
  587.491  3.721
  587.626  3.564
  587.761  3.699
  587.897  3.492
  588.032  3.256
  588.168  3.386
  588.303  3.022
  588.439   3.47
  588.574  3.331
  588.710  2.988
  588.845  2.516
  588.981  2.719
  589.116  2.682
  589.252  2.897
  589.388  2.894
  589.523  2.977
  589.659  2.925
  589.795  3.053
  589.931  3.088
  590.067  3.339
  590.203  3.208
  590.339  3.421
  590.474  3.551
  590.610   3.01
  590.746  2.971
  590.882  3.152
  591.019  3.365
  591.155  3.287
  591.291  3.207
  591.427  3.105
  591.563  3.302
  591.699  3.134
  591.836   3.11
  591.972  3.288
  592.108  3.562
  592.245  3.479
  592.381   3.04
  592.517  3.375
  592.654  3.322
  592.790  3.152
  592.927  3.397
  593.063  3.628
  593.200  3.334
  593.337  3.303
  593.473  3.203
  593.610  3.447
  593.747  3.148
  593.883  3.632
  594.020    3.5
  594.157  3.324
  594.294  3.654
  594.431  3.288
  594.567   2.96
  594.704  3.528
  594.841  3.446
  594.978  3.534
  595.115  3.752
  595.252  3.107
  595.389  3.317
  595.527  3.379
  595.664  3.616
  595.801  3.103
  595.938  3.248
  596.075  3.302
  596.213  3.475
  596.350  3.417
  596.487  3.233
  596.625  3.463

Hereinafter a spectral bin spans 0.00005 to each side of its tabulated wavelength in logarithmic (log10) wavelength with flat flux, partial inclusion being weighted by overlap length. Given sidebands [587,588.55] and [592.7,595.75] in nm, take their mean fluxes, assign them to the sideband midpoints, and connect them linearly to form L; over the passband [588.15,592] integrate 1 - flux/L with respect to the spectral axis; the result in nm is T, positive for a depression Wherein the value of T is 0.39 nm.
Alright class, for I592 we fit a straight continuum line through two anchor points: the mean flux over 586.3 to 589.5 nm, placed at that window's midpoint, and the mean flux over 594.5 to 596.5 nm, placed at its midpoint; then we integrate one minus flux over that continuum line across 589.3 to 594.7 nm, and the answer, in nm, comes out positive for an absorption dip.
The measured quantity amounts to 0.11 nm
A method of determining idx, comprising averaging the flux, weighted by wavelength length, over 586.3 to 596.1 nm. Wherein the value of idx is 3.3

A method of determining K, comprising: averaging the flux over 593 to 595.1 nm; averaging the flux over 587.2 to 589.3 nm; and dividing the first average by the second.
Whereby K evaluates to 1.0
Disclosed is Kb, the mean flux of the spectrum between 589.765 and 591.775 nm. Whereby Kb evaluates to 3.21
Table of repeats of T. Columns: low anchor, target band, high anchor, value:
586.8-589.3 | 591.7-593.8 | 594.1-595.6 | 0.031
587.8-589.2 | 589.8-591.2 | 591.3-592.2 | -0.017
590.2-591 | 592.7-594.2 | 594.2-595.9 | -0.018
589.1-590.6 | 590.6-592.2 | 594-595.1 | -0.005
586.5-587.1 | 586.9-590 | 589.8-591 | 0.110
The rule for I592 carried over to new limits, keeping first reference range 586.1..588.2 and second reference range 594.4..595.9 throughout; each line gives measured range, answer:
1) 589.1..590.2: 0.14 nm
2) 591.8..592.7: 0.02 nm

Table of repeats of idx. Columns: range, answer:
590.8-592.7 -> 3.26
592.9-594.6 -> 3.38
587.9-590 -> 3.03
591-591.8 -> 3.22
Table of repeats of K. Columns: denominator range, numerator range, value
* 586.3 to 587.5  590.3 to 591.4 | 0.92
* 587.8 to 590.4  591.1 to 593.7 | 1.07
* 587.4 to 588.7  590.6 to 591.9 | 0.93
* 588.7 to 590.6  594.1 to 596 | 1.12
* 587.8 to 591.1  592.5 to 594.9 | 1.08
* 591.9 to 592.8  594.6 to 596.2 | 1.02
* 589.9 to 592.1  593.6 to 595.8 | 1.05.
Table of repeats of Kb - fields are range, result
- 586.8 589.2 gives 3.32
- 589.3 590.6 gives 3.15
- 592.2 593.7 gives 3.33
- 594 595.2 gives 3.44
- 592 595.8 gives 3.38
